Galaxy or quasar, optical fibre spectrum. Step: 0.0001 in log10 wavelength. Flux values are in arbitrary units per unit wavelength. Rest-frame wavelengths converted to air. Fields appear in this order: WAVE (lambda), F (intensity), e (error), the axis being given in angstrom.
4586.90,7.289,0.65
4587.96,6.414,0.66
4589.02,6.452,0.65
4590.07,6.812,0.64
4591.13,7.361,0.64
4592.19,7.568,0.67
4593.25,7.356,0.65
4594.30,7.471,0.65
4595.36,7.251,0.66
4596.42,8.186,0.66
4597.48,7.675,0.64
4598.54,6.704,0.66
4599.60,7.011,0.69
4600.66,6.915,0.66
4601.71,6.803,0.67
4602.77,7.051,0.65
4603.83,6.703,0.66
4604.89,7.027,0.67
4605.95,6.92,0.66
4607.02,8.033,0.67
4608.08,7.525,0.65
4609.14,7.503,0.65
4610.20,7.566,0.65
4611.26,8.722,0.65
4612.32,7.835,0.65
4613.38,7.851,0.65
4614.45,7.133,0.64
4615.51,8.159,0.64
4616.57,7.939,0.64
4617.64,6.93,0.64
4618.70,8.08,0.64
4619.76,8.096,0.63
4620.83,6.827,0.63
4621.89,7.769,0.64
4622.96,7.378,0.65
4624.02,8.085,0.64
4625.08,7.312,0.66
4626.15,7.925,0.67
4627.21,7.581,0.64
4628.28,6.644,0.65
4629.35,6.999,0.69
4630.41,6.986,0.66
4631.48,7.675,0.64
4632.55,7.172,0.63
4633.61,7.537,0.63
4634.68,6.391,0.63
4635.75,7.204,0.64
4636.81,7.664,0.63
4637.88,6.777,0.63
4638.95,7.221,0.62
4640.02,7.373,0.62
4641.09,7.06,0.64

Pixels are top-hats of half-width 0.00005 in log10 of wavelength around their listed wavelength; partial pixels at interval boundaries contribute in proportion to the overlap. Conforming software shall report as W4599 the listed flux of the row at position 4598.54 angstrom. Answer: 6.704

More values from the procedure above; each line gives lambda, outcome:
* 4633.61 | 7.537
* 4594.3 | 7.471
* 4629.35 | 6.999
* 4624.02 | 8.085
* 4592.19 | 7.568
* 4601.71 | 6.803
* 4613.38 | 7.851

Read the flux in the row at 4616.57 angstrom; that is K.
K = 7.939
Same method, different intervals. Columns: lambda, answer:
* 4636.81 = 7.664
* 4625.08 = 7.312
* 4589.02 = 6.452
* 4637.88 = 6.777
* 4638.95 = 7.221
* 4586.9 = 7.289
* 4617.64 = 6.93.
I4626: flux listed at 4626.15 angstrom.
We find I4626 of 7.925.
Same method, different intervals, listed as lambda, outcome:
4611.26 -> 8.722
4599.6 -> 7.011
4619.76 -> 8.096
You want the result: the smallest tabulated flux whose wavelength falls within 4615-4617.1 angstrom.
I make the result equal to 7.939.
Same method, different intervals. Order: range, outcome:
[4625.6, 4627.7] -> 7.581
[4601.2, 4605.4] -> 6.703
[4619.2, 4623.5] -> 6.827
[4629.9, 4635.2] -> 6.391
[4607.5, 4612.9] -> 7.503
